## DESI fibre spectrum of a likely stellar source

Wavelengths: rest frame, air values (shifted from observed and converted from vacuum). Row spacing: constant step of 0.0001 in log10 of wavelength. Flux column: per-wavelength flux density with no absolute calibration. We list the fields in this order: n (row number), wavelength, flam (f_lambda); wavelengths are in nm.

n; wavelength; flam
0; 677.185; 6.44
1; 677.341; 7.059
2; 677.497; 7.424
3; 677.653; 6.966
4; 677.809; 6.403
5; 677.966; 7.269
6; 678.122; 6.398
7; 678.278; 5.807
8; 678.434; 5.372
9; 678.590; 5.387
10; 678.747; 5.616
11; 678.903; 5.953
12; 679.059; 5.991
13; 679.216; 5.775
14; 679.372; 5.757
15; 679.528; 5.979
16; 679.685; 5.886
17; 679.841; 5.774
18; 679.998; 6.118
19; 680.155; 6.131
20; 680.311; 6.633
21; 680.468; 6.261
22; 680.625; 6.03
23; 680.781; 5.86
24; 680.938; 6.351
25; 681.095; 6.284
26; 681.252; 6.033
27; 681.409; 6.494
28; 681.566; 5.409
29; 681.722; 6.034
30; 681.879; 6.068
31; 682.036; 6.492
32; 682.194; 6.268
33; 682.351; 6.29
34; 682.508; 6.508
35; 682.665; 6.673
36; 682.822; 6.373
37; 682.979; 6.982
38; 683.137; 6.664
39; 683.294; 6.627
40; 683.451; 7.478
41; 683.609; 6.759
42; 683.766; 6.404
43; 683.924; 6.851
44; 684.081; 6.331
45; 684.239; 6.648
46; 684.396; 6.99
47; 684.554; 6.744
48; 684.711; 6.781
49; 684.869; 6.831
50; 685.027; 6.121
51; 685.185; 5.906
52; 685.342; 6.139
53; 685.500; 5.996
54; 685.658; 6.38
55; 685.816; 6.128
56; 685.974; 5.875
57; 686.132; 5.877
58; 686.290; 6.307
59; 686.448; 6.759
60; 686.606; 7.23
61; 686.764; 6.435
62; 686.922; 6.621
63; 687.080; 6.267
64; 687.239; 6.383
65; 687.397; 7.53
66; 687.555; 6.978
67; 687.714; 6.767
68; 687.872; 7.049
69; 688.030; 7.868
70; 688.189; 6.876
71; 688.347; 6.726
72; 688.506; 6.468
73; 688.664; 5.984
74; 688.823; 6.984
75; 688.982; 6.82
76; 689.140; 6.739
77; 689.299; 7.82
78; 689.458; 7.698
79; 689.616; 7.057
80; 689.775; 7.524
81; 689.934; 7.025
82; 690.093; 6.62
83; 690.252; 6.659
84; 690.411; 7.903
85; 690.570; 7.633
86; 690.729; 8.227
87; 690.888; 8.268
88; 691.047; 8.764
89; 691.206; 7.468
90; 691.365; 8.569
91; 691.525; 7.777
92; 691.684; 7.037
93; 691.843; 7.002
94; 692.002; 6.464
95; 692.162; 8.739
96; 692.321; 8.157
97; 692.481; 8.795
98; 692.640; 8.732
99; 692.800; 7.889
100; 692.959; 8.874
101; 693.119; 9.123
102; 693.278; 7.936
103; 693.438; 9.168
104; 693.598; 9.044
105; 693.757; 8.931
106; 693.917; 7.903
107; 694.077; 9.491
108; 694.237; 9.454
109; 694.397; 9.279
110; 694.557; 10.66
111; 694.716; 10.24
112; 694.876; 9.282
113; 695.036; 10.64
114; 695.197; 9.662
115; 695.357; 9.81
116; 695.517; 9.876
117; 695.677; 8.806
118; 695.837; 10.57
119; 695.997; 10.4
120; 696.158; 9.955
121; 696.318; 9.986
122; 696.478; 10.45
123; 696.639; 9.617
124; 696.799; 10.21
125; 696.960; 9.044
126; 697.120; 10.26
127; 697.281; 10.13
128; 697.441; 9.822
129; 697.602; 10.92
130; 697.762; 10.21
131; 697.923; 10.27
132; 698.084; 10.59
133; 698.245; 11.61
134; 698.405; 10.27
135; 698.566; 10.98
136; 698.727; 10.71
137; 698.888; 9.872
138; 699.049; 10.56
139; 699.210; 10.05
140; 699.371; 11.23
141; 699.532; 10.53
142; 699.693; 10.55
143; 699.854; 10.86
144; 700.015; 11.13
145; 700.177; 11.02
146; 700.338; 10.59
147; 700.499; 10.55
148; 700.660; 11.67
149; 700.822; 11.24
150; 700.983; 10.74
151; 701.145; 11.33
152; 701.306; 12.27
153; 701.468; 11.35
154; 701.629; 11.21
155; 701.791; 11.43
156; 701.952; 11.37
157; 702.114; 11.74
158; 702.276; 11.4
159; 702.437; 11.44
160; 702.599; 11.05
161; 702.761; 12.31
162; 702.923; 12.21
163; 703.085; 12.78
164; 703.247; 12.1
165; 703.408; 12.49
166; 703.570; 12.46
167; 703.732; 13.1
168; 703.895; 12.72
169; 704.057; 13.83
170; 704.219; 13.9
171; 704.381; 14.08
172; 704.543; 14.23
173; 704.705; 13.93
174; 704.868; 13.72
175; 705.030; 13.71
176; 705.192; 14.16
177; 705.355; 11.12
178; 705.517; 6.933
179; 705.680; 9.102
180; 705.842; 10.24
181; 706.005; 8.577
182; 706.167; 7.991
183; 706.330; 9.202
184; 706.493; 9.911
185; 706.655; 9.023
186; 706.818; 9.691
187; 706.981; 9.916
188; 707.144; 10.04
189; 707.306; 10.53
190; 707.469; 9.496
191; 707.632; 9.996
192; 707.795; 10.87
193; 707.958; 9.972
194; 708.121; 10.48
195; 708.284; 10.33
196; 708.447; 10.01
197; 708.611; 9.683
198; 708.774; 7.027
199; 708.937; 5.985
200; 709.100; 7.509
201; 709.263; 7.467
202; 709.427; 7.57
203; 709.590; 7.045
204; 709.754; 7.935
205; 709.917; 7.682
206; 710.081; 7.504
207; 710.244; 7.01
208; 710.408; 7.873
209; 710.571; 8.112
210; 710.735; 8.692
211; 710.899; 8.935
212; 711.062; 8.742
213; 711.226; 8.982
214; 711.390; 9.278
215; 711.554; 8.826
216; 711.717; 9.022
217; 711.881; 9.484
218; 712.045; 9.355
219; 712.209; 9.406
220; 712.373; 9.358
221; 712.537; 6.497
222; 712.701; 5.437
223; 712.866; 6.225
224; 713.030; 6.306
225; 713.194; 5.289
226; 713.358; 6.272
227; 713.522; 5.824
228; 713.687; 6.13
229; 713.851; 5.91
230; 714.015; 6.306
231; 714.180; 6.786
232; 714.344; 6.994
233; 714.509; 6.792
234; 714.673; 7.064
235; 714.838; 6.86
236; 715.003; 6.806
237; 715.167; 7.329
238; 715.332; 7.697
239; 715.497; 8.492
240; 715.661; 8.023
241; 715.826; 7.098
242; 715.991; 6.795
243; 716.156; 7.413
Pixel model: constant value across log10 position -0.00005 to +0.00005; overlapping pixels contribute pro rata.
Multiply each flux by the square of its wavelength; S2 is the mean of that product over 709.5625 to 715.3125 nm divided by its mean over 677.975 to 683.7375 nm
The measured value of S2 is 1.32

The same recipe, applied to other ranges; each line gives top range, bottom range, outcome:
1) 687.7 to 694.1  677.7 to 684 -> 1.27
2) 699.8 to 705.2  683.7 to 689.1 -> 1.93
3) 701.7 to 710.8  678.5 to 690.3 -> 1.70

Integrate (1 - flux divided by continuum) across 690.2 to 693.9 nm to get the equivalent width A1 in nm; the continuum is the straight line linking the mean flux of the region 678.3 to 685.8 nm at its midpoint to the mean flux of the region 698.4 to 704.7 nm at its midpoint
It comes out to 0.37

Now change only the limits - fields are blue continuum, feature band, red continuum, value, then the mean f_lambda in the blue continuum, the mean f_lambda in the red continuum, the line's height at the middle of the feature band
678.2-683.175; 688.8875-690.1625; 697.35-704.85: 0.20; 6.1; 11.6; 8.46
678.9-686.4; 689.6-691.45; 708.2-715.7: -0.28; 6.3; 7.65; 6.66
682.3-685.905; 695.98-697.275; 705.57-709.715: -0.34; 6.55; 9.08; 7.89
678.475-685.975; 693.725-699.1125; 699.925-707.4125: -0.19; 6.27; 11.4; 9.68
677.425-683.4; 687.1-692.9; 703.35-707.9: 0.52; 6.22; 11.2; 8.13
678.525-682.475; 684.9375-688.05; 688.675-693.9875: 0.24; 6.04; 7.84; 7.03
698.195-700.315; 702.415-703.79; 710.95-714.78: -0.35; 10.7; 7.41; 9.77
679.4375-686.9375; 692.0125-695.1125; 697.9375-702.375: 0.06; 6.37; 11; 9.19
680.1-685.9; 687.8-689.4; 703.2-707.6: 0.14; 6.41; 11.3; 7.63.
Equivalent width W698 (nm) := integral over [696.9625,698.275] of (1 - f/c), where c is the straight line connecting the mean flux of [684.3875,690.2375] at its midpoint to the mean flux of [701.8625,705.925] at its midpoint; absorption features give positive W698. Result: -0.03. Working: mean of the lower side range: 6.71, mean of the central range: 10.3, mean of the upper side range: 12.2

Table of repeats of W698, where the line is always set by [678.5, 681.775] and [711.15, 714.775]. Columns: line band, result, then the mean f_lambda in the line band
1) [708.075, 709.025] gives -0.23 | 8.85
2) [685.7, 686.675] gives -0.02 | 6.35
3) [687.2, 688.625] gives -0.15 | 6.95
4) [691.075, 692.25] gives -0.21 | 7.64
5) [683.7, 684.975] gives -0.11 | 6.69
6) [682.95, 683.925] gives -0.11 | 6.81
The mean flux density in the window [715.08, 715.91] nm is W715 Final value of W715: 7.72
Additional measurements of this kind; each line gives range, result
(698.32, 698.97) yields 10.5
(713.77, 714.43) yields 6.5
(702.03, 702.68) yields 11.4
